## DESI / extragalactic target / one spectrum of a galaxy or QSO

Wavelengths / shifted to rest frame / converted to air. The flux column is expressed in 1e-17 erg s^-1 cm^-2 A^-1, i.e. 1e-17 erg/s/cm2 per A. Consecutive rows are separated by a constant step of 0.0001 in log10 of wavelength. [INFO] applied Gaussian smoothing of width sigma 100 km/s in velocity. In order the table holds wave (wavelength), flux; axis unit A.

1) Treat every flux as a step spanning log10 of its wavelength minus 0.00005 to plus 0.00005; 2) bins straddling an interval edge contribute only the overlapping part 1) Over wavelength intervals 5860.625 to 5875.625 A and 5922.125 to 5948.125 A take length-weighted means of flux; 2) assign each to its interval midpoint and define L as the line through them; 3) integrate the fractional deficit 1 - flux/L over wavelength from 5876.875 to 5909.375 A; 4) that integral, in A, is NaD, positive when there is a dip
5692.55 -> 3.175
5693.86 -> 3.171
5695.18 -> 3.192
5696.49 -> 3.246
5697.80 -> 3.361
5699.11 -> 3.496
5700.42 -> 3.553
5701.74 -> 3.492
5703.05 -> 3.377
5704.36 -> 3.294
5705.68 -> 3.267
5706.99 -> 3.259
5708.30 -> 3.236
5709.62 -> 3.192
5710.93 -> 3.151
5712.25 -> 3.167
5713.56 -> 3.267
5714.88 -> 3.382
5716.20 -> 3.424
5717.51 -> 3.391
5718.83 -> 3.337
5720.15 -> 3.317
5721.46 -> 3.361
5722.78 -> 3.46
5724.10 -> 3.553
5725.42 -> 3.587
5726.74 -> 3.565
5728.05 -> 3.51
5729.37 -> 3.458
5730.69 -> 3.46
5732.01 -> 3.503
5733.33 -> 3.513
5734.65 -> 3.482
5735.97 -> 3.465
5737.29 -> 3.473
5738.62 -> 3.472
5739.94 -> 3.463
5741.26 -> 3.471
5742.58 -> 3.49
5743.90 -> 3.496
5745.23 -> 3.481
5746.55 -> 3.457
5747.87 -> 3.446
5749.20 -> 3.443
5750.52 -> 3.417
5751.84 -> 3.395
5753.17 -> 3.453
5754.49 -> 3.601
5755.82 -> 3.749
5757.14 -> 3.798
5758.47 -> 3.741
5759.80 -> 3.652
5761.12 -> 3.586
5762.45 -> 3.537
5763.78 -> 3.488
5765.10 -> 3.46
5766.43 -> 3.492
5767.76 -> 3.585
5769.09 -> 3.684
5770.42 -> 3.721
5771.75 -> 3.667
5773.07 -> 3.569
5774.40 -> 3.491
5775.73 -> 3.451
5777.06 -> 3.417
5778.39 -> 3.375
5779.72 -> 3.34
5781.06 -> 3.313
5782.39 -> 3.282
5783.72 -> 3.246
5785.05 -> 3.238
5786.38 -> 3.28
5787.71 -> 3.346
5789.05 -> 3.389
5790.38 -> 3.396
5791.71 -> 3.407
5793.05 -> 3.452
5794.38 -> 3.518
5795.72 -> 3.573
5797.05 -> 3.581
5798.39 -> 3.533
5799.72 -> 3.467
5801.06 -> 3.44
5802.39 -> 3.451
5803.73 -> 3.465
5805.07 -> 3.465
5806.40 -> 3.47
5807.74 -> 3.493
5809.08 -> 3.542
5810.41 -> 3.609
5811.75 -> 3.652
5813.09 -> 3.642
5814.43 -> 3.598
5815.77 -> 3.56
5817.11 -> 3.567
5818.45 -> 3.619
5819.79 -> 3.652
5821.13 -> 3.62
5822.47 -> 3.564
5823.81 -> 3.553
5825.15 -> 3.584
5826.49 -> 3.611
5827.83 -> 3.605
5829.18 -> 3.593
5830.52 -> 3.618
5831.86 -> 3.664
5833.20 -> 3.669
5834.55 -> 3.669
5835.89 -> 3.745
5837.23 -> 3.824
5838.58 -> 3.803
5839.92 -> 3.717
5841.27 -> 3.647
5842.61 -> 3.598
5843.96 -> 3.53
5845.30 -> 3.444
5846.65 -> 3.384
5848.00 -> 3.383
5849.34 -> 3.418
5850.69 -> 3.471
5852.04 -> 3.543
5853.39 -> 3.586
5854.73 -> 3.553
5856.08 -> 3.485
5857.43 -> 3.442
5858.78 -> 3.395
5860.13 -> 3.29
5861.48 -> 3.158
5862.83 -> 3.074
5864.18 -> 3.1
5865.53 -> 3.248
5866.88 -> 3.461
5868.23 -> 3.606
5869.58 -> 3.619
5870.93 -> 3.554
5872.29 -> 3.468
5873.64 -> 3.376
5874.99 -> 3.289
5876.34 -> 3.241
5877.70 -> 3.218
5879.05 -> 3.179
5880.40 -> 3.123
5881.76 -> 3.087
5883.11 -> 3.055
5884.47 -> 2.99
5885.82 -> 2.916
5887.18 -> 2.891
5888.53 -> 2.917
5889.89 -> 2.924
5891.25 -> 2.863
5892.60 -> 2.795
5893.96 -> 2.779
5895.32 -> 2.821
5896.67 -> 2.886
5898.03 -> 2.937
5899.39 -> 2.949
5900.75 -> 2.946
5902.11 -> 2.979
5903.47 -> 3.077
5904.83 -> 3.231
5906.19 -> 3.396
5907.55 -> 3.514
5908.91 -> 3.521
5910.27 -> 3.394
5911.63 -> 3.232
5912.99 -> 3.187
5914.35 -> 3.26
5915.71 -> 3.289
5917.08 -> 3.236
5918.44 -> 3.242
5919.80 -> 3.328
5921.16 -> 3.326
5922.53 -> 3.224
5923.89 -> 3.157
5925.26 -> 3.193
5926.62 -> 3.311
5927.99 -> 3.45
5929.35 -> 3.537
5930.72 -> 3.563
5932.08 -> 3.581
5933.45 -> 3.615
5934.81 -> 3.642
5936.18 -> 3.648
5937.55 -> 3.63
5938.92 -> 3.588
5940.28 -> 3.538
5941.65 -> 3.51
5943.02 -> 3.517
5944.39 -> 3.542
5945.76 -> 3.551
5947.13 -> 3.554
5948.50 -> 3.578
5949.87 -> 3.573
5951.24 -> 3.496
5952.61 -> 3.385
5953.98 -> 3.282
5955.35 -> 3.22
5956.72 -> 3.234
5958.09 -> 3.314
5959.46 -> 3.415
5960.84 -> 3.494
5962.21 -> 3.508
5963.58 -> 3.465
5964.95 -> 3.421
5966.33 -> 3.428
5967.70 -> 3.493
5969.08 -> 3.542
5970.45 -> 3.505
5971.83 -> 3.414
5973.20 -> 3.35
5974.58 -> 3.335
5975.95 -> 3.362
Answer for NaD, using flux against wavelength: 3.5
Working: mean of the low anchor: 3.36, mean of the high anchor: 3.5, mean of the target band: 3.04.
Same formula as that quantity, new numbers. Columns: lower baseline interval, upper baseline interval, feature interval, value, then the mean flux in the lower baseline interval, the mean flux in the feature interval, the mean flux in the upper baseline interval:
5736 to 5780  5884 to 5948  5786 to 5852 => -2.4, 3.53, 3.55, 3.26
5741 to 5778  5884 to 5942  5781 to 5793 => 0.5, 3.54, 3.33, 3.23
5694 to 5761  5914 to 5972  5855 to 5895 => 2.9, 3.44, 3.19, 3.44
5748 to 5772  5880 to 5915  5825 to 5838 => -1.4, 3.58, 3.66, 3.06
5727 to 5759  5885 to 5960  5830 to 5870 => -1.5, 3.51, 3.5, 3.29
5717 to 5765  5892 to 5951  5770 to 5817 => -0.3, 3.5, 3.47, 3.32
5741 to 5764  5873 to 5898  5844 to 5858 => -1.4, 3.54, 3.47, 3.02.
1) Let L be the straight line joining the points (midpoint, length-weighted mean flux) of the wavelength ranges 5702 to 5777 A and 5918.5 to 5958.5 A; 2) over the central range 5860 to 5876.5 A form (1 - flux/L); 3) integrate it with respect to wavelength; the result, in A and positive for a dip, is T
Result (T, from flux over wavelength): 0.5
